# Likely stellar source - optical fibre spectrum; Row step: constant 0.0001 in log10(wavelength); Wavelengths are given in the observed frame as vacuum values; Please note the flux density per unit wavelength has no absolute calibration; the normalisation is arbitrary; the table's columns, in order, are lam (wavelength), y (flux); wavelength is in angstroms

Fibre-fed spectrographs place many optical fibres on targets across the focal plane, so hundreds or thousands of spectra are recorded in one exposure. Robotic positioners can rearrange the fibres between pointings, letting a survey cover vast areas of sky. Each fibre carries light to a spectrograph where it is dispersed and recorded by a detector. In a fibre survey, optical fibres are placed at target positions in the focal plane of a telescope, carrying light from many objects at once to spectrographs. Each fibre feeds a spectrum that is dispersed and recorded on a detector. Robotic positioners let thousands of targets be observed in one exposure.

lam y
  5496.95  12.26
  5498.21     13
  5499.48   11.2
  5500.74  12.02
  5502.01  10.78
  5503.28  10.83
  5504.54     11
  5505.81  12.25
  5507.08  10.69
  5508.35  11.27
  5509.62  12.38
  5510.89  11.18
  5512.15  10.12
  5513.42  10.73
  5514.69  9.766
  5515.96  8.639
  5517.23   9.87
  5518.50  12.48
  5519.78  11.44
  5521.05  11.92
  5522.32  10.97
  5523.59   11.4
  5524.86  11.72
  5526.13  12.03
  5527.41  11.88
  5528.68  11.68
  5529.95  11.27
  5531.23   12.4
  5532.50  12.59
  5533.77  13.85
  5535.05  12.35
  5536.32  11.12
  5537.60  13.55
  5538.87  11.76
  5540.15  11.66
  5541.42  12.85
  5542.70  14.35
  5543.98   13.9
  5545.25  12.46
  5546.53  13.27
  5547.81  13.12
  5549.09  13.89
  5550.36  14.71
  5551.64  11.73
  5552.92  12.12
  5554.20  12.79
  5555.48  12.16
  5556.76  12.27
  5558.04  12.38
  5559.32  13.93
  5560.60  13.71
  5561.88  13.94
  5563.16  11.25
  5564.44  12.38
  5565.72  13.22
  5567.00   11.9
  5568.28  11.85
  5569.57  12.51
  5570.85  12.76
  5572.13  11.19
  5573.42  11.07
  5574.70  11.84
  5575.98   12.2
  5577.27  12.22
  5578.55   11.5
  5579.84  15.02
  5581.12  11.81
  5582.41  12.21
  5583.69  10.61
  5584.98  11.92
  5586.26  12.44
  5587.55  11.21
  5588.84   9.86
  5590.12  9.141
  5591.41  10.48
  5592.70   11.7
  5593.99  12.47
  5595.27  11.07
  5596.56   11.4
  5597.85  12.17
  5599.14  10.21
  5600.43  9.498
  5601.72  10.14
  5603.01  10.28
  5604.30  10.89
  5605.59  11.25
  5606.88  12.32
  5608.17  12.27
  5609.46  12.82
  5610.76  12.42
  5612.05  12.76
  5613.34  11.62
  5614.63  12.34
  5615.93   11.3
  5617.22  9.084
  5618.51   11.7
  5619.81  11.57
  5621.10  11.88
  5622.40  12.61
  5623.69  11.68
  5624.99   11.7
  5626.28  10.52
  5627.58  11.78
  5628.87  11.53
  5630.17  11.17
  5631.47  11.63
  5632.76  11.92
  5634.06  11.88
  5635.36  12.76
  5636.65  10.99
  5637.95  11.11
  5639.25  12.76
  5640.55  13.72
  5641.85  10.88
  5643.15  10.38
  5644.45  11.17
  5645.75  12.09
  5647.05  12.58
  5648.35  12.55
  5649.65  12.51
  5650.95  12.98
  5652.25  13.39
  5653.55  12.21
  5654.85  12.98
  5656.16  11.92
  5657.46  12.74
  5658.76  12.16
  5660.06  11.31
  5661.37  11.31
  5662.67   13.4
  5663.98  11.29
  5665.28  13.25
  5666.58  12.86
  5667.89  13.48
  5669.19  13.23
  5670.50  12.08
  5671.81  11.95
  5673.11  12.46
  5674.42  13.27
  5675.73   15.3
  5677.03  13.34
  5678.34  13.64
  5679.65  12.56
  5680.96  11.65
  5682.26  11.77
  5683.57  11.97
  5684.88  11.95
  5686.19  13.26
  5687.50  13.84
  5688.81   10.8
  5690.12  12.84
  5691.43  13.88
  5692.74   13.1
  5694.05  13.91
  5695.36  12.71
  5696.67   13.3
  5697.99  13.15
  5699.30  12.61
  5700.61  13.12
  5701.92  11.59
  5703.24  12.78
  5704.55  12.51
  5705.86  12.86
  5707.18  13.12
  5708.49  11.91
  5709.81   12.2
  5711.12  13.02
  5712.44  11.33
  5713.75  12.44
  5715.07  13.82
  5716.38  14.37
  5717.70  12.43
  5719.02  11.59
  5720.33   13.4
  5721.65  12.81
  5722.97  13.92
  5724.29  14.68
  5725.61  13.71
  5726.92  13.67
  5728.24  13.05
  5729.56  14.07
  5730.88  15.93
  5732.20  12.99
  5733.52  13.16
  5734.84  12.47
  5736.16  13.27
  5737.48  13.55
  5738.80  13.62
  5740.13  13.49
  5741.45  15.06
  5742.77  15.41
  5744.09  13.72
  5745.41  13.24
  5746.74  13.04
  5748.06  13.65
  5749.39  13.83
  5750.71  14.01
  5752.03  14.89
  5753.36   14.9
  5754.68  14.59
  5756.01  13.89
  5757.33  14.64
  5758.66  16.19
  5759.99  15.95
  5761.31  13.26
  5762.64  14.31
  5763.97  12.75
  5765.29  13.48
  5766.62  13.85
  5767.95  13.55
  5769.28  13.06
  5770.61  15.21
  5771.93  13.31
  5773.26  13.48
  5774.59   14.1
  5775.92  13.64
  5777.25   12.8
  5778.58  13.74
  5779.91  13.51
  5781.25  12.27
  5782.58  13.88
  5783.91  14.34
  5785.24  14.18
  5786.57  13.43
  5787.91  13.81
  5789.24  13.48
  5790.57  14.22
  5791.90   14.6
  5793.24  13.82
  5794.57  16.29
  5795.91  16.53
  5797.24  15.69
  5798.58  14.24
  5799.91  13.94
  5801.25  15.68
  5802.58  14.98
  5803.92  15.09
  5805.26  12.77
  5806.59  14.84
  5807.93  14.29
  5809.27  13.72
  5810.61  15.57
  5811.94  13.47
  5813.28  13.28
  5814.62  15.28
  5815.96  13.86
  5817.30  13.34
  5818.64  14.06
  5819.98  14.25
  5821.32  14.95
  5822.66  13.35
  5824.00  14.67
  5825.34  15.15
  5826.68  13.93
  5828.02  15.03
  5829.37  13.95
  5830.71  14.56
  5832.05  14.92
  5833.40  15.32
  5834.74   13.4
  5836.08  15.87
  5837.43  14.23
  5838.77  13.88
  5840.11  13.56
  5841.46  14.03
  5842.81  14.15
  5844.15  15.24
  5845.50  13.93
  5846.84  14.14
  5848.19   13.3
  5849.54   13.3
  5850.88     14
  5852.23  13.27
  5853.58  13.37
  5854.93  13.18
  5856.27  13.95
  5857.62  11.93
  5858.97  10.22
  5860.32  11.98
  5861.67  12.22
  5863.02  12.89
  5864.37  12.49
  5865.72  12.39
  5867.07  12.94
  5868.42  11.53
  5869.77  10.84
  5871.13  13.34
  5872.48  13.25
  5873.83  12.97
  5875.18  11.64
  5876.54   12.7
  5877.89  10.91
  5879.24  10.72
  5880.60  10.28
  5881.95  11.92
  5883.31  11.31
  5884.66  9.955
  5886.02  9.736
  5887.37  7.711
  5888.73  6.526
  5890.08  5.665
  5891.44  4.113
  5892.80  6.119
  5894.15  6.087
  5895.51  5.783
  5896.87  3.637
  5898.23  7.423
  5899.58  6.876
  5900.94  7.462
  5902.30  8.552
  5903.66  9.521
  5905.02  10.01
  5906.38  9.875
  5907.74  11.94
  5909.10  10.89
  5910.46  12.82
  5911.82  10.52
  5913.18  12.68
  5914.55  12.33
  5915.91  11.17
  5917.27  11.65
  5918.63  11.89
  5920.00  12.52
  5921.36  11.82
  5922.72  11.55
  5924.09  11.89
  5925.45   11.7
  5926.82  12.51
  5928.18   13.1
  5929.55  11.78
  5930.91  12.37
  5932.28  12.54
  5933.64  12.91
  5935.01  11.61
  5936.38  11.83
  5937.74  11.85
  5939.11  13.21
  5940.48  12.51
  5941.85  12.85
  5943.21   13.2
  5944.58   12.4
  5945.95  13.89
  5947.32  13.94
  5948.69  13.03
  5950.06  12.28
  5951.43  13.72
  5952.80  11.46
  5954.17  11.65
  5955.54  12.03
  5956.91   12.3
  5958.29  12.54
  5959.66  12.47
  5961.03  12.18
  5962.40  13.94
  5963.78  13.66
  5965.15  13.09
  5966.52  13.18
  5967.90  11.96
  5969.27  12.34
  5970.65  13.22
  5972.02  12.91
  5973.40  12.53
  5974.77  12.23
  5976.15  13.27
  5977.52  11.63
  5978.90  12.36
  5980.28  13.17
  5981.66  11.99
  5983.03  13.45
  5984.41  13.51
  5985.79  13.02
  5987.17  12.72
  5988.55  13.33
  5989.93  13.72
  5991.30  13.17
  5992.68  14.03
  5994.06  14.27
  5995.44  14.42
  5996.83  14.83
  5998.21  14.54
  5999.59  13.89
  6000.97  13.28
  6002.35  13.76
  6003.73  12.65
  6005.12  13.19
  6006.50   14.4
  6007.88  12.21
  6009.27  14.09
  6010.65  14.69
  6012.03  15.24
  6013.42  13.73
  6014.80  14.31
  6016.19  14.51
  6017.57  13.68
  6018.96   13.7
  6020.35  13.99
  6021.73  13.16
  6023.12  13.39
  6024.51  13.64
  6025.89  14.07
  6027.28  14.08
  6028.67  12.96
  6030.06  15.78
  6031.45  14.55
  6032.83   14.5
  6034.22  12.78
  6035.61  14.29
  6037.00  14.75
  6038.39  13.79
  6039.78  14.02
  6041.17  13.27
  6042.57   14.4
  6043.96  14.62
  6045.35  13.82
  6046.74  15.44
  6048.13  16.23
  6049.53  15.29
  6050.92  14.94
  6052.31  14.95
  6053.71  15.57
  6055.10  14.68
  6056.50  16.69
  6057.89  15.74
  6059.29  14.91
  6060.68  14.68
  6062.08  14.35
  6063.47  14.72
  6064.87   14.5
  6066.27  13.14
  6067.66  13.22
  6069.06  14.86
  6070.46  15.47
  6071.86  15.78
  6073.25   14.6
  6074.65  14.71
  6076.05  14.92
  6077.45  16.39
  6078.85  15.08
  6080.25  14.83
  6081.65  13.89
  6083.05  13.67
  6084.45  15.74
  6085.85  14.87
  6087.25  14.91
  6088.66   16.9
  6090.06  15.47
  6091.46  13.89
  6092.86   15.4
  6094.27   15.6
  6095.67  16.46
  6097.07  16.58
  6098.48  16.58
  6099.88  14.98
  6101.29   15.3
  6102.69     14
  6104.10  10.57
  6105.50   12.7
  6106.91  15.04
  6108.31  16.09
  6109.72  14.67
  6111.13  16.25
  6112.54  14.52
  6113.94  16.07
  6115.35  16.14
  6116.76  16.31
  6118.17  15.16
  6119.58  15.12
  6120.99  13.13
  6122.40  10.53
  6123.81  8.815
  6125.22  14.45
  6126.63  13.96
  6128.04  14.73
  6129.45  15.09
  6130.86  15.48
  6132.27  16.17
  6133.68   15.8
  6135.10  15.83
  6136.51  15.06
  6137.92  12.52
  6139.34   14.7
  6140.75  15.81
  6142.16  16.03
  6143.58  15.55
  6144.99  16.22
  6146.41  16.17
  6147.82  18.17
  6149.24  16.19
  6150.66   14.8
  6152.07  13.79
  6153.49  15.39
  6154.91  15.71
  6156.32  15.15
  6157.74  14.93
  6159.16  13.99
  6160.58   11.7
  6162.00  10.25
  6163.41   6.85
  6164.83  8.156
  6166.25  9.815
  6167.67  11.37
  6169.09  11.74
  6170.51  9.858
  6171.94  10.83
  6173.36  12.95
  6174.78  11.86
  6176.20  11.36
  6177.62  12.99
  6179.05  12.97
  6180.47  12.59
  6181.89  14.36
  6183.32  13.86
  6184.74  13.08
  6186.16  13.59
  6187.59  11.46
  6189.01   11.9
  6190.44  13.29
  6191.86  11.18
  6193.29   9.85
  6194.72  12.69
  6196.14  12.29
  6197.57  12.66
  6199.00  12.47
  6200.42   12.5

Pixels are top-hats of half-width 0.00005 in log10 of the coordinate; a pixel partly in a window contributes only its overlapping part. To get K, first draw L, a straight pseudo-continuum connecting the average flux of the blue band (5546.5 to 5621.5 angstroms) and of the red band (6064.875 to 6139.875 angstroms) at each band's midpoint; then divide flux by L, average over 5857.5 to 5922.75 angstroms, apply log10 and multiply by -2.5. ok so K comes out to 0.30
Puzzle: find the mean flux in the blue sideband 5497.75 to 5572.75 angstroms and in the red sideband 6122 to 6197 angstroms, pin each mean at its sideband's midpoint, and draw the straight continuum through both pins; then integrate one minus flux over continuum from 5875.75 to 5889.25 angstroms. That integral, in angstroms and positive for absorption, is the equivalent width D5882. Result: 2.7 angstroms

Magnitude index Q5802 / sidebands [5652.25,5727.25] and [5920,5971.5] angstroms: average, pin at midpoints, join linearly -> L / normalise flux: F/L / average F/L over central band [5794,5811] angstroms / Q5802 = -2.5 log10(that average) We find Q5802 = -0.17 mag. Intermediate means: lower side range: 12.8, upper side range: 12.6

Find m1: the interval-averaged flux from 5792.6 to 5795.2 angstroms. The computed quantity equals 15.1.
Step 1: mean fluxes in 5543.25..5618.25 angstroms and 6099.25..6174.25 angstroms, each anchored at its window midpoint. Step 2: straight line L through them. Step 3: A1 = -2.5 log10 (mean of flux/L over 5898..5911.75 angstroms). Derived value 0.335 mag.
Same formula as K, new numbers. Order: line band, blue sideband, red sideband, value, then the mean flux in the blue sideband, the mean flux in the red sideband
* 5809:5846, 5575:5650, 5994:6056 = -0.11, 11.6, 14.2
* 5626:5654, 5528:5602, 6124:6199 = 0.03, 12.2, 13.4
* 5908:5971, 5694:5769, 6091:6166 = 0.13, 13.5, 14.5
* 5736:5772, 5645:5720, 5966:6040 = -0.10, 12.7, 13.6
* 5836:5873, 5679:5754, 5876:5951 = -0.15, 13.2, 10.7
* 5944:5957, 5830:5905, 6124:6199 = -0.07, 11.3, 13.4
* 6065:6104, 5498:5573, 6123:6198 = -0.14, 12.1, 13.3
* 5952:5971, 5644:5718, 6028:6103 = 0.14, 12.7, 14.9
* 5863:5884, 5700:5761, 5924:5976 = 0.08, 13.6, 12.6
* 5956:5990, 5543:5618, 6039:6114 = 0.12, 12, 14.9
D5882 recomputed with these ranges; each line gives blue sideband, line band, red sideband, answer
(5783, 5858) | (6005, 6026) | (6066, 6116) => 1.28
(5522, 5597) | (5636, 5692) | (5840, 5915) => -3.12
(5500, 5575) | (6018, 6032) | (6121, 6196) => -0.96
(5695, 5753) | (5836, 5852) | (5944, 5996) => -1.13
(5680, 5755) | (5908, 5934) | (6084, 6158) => 3.87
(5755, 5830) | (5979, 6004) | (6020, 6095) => 1.76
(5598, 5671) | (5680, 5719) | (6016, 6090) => -1.20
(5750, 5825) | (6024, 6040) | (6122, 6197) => -0.60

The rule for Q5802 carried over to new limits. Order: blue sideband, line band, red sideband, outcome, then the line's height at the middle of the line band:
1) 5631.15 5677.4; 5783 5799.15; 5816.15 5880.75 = -0.12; 13.1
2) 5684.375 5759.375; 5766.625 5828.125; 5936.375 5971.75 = -0.08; 13.2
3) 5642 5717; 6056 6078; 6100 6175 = -0.09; 13.7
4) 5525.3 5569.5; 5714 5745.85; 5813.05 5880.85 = -0.04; 13.1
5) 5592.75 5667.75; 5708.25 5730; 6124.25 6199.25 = -0.09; 12.1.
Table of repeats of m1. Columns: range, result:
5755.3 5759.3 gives 14.9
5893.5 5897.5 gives 5.17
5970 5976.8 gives 12.8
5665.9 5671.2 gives 12.9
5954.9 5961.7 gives 12.3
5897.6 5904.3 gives 7.97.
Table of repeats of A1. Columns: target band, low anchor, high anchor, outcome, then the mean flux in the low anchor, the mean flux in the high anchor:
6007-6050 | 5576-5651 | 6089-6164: -0.01 mag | 11.6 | 14.7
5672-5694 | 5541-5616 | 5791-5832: 0.03 mag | 12.1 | 14.5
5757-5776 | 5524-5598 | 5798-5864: -0.04 mag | 12.3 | 14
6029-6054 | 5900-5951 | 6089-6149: -0.07 mag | 11.8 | 15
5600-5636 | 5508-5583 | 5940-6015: 0.07 mag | 12.2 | 13.2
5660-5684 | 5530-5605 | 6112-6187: -0.02 mag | 12.1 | 13.7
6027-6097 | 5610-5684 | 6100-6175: -0.09 mag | 12.2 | 13.9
